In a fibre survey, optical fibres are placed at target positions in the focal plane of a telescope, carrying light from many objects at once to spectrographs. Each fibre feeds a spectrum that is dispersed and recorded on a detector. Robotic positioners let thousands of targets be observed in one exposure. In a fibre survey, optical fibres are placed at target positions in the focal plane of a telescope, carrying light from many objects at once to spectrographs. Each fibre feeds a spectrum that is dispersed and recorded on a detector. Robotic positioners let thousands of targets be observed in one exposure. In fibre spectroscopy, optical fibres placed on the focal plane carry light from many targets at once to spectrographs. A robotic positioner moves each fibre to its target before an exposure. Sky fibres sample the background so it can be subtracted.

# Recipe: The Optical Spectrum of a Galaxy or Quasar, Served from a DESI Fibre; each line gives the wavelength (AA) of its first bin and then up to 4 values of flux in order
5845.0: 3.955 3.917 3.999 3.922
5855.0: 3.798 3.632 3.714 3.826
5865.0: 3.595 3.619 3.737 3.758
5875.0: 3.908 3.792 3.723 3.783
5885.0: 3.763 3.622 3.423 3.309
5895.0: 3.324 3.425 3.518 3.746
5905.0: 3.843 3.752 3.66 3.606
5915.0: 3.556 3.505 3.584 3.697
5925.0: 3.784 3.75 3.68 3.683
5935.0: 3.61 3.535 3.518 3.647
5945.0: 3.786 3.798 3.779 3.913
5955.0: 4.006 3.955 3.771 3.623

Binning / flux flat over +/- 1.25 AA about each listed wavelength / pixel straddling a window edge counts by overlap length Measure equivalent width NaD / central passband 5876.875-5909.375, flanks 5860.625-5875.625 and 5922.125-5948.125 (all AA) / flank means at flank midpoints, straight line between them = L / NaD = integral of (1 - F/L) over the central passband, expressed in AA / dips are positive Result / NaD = 0.85 AA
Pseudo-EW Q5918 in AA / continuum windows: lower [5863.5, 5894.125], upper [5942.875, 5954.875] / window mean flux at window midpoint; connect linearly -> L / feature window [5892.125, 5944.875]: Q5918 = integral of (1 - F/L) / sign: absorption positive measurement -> 2.0 AA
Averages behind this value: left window 3.67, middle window 3.62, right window 3.82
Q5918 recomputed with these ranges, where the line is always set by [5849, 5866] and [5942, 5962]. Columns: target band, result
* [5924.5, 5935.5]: 0.3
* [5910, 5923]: 0.8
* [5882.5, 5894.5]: 0.8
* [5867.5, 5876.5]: 0.0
